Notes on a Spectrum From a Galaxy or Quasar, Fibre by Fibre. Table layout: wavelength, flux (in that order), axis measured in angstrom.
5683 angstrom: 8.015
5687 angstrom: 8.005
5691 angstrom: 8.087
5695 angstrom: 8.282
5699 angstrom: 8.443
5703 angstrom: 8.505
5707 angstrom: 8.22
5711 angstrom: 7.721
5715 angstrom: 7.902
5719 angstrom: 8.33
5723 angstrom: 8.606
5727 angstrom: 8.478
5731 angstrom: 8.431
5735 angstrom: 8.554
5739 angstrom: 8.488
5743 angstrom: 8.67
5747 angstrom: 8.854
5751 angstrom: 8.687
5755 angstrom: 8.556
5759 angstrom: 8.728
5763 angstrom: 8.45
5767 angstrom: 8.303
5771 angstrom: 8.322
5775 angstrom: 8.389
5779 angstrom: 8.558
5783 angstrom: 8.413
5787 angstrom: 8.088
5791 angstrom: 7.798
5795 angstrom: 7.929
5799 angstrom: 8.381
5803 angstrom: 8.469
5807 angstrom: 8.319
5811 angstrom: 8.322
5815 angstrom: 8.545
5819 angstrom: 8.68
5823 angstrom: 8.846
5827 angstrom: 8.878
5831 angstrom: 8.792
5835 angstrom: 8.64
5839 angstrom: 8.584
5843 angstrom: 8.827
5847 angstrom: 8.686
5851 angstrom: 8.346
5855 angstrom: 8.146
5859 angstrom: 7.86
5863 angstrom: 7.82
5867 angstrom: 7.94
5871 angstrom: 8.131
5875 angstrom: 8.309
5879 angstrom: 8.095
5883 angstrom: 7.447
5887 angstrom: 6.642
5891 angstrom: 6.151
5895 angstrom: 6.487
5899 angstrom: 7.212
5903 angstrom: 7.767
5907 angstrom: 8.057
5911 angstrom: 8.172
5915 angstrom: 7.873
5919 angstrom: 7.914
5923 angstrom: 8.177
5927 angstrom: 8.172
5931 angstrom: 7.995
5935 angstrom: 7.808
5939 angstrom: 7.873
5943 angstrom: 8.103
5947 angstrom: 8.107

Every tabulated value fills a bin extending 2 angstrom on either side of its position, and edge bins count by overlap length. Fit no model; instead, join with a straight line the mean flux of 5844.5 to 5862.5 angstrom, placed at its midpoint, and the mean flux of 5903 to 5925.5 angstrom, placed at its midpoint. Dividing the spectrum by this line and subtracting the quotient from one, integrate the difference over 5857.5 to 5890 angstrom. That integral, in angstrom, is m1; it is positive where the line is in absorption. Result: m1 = 1.74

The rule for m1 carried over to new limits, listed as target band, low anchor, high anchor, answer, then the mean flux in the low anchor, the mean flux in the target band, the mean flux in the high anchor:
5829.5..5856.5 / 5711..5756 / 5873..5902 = -3.57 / 8.47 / 8.58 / 7.21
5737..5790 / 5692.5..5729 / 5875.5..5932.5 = -2.60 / 8.27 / 8.49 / 7.6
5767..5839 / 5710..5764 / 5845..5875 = -1.20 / 8.47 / 8.43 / 8.14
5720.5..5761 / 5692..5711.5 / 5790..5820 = -1.56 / 8.27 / 8.6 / 8.31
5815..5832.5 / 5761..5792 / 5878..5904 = -2.21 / 8.31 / 8.77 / 7.05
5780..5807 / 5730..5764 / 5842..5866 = 0.79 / 8.61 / 8.2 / 8.24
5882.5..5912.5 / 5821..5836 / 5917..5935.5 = 3.76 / 8.8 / 7.22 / 8.03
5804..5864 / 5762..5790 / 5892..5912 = -4.34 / 8.34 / 8.5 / 7.44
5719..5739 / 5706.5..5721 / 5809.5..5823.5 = -0.96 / 8.02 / 8.5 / 8.58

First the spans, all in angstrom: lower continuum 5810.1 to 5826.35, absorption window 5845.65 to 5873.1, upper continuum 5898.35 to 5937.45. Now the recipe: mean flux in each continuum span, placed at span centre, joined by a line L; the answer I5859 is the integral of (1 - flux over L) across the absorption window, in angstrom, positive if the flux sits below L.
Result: 0.76 angstrom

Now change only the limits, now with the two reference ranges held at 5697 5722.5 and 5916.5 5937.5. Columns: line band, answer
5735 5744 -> -0.4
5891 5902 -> 1.7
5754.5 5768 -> -0.6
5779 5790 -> -0.2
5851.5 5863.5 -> 0.1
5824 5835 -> -1.0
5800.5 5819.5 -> -0.8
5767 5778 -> -0.3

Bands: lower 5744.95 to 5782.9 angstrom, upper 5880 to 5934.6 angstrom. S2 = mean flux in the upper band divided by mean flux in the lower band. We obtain 0.9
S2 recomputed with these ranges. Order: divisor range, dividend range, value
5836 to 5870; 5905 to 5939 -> 0.97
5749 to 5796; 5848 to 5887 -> 0.95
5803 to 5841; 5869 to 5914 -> 0.87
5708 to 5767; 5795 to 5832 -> 1.01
